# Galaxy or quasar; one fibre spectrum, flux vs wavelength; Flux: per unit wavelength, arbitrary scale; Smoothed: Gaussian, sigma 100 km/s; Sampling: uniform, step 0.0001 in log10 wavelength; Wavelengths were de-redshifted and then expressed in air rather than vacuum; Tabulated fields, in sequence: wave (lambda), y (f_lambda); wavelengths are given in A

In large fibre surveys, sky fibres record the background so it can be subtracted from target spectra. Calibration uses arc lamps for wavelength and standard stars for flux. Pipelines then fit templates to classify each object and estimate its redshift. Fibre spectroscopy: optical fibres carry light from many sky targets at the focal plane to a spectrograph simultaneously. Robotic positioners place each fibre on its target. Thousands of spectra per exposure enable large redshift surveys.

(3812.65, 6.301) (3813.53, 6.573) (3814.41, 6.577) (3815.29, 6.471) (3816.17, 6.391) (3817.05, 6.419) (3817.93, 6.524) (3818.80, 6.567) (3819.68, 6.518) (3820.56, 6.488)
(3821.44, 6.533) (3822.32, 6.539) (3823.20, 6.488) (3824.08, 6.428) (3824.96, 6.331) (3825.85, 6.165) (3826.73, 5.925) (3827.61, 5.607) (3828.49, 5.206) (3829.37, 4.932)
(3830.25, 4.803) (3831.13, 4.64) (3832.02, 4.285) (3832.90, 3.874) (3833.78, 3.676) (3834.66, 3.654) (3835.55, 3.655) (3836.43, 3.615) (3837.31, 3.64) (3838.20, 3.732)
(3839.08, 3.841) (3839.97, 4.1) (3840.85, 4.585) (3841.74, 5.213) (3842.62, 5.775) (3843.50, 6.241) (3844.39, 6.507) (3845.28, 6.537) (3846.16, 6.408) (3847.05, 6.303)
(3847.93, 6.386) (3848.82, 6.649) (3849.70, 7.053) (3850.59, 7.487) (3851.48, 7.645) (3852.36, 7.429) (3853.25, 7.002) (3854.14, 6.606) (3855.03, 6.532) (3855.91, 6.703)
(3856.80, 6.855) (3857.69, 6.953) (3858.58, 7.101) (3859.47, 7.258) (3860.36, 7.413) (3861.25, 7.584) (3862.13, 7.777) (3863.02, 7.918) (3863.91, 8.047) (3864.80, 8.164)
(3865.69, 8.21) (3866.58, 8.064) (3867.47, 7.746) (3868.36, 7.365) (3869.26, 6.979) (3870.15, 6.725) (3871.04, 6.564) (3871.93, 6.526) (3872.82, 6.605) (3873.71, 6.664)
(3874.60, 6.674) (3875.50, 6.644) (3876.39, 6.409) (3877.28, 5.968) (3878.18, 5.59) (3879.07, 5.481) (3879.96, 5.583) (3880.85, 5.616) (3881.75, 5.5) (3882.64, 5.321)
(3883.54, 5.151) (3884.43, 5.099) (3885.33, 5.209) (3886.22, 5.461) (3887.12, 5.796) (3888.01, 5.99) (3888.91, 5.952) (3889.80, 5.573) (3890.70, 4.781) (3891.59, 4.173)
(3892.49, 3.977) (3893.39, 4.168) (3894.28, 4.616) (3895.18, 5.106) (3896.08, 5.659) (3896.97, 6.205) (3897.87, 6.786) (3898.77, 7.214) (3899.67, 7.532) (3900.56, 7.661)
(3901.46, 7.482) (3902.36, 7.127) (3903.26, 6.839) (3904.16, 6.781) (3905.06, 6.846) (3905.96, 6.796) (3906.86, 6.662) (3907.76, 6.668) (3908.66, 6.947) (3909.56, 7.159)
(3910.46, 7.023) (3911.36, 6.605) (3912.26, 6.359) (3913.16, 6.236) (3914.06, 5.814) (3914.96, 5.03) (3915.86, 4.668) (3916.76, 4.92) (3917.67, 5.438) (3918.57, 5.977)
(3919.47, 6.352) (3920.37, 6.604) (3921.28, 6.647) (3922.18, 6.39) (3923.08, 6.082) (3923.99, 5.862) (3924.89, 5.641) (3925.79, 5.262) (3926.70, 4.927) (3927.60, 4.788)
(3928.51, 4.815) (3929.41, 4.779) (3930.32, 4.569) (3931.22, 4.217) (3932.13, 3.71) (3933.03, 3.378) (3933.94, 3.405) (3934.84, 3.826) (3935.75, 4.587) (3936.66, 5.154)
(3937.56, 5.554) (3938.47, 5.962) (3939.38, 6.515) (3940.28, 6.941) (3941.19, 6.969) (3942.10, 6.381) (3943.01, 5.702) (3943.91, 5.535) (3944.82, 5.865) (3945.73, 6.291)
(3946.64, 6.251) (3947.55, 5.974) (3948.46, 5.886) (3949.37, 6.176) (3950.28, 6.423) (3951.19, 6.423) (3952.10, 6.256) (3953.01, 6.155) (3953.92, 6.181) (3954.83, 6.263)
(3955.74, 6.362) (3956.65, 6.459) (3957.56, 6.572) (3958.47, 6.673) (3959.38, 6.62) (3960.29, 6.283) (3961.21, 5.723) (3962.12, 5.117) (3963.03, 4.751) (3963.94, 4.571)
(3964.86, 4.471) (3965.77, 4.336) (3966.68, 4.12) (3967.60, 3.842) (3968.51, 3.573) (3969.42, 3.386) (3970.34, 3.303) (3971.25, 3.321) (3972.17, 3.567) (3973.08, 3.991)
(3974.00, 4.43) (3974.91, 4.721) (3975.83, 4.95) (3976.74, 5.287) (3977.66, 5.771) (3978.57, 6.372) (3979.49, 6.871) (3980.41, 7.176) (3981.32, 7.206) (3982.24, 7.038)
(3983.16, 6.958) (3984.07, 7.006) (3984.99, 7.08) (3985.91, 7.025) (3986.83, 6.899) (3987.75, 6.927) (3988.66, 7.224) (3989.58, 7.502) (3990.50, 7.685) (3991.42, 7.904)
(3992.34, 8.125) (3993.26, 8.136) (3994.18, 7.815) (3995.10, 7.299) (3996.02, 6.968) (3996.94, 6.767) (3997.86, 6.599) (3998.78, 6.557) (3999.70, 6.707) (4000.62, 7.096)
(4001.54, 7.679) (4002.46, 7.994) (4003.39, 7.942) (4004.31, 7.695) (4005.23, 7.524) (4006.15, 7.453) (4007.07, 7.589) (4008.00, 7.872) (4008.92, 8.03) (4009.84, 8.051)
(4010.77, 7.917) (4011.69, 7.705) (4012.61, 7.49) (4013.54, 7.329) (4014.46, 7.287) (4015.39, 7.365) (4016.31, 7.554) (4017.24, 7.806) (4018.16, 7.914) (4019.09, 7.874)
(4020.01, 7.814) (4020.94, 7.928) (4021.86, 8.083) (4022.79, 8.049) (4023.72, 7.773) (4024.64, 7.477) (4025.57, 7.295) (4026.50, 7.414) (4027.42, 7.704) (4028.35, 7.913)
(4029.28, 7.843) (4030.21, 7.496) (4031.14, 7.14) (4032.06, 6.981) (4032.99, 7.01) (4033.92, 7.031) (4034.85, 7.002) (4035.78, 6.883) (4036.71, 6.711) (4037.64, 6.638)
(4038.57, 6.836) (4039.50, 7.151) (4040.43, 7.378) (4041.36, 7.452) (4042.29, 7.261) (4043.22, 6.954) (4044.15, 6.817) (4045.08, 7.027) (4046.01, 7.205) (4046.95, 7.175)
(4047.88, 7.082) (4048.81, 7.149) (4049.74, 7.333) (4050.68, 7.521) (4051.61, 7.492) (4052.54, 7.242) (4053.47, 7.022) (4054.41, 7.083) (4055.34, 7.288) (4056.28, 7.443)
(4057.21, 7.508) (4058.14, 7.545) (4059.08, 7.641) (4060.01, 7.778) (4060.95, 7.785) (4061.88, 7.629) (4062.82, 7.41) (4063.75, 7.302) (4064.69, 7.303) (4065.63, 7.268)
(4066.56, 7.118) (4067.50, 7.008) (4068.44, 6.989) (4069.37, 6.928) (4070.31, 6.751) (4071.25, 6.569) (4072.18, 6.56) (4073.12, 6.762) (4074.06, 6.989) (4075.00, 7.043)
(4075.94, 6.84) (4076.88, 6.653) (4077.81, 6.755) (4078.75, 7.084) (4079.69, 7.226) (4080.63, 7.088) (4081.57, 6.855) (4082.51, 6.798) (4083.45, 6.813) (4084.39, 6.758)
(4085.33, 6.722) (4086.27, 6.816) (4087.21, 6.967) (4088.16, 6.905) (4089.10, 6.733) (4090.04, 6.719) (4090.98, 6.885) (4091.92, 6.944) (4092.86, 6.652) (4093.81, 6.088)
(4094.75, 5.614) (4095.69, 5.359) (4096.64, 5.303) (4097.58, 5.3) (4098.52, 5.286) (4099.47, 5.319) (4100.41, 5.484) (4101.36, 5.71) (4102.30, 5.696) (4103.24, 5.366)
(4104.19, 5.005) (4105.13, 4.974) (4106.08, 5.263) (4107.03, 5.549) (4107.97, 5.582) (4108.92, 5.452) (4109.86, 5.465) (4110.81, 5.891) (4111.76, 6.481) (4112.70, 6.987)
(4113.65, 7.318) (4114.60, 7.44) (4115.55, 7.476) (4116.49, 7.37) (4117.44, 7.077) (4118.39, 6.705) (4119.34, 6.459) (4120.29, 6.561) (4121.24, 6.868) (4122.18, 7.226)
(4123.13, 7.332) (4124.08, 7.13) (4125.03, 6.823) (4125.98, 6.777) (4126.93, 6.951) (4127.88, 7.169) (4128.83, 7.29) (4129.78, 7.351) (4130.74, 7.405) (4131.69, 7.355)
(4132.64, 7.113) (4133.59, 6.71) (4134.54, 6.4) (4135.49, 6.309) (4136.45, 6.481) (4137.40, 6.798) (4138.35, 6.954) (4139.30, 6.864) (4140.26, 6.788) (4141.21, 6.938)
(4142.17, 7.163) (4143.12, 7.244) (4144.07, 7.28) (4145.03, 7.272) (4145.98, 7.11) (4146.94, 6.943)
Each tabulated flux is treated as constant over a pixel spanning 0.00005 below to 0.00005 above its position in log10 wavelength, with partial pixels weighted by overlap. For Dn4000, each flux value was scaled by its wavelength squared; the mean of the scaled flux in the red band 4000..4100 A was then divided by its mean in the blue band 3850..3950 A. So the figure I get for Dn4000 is 1.26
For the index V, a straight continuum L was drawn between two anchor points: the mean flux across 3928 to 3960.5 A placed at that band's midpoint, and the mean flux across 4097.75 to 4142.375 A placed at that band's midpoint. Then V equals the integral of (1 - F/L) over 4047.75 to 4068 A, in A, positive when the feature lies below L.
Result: -3.7 A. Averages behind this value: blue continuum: 5.69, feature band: 7.36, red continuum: 6.5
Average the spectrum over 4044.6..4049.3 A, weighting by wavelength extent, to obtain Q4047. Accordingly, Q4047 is 7.13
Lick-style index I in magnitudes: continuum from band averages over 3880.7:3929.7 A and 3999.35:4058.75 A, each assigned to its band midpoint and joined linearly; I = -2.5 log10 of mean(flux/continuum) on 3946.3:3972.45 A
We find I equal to 0.22 mag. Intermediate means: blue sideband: 5.9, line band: 5.35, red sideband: 7.42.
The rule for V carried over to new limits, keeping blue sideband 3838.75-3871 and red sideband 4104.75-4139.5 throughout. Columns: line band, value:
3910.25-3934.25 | 5.0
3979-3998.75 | -1.4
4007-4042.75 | -4.0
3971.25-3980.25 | 2.2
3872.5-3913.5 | 4.3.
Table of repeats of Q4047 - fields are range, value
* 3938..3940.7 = 6.46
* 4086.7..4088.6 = 6.91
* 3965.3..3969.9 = 3.85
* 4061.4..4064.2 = 7.47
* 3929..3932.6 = 4.31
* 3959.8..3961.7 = 5.99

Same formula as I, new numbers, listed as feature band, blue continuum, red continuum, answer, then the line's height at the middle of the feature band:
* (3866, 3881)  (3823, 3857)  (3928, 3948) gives -0.20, 5.49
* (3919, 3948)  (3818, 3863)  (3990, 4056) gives 0.22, 6.69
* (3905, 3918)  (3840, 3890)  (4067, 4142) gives 0.06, 6.54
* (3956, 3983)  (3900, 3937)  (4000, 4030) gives 0.28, 6.78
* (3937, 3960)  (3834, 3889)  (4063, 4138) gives 0.02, 6.36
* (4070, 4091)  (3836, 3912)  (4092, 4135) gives -0.08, 6.36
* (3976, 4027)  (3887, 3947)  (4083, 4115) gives -0.24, 5.92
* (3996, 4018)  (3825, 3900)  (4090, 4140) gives -0.20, 6.23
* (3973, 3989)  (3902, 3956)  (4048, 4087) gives 0.00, 6.32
